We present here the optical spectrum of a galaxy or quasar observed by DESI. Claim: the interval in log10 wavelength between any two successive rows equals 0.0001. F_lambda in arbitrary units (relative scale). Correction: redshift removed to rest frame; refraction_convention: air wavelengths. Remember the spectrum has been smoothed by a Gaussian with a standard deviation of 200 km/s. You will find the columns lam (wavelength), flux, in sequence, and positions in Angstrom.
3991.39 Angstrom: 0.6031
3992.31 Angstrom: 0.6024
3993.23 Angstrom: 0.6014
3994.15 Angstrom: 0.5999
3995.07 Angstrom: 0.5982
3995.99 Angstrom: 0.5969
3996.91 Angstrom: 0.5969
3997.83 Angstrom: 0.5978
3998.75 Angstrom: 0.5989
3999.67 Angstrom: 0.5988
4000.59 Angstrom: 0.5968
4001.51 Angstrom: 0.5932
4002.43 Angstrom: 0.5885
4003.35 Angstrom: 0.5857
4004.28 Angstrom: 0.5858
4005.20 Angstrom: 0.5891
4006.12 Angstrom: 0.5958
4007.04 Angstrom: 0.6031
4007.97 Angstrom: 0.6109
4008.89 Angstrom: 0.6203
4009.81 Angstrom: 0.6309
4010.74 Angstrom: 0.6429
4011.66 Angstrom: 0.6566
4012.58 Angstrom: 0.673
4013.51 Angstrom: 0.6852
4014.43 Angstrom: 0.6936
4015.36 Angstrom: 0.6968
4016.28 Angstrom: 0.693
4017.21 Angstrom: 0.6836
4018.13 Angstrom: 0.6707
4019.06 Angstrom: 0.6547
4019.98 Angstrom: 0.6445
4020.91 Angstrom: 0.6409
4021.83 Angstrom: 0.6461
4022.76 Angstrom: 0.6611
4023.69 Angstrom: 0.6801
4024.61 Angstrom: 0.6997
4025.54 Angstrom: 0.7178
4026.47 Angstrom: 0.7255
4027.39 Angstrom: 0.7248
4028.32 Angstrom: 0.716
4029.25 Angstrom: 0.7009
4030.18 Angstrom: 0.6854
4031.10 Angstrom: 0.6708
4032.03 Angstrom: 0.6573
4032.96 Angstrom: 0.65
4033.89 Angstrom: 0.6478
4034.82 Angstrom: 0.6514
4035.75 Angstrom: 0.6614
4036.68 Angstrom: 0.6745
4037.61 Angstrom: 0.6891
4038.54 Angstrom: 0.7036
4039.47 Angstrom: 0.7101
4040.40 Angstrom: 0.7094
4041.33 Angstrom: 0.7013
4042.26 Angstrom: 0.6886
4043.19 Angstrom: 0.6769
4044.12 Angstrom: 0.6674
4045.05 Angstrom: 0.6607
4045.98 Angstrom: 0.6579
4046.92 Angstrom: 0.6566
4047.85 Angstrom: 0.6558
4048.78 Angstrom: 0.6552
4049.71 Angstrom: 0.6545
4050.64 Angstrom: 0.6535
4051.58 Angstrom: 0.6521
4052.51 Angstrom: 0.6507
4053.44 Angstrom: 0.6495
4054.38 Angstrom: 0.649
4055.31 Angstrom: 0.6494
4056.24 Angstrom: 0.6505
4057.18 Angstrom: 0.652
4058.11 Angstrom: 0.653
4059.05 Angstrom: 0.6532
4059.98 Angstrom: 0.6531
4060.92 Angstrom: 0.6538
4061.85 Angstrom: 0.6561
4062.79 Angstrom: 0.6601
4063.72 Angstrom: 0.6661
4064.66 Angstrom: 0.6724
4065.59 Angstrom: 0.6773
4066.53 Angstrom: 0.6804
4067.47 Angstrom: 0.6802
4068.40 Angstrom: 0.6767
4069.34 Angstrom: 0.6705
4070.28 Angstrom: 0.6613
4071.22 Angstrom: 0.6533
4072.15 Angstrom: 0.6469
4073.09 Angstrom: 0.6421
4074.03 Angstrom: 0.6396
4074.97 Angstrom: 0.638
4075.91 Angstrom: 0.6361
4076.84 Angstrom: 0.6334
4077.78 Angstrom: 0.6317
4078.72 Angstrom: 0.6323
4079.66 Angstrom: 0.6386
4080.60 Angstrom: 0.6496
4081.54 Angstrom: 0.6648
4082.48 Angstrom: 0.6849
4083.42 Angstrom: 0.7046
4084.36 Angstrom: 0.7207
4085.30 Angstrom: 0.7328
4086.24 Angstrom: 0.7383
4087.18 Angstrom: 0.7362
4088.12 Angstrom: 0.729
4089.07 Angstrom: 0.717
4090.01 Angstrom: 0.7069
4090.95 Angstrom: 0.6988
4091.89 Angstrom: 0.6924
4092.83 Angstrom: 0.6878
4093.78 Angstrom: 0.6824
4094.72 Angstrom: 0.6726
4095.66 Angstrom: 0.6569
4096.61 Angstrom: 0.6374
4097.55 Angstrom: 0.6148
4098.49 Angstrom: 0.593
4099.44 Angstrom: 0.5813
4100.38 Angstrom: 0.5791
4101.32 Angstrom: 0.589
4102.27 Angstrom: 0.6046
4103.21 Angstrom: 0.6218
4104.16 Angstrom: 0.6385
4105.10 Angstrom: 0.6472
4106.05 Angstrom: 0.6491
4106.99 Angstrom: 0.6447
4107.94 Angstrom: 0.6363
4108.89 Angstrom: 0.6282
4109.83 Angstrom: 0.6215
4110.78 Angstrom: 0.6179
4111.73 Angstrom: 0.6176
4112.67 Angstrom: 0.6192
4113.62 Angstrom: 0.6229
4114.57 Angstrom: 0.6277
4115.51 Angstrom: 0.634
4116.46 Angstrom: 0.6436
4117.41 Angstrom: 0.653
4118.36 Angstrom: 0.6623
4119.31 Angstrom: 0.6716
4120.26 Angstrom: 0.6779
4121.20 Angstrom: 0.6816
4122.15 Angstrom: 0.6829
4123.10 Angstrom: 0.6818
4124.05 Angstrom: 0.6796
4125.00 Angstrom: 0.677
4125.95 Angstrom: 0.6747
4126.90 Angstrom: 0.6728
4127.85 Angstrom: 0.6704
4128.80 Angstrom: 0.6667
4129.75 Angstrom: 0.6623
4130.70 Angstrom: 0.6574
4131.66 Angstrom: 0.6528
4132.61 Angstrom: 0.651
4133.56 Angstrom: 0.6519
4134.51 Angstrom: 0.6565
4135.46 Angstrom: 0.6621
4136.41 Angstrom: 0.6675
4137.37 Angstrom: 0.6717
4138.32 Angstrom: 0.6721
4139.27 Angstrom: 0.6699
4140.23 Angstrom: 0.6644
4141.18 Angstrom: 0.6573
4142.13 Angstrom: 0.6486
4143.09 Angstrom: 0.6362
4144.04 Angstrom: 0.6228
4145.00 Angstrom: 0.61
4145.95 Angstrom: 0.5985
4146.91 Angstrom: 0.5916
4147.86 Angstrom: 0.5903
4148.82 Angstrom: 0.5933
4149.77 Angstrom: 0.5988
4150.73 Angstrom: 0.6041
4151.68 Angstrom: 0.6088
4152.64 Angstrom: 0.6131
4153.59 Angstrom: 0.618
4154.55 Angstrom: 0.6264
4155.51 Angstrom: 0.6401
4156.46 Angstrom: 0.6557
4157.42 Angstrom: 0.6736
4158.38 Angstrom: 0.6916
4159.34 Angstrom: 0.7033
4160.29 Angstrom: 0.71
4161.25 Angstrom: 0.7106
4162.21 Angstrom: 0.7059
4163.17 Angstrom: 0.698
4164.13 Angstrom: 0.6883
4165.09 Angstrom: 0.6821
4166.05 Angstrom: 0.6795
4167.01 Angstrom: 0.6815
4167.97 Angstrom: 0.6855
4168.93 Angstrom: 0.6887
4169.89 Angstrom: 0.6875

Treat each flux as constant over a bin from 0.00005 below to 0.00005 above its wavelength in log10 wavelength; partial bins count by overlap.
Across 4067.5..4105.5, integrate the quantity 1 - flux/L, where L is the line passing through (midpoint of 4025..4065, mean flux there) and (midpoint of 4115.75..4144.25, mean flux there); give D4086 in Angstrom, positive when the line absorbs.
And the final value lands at 0.4 Angstrom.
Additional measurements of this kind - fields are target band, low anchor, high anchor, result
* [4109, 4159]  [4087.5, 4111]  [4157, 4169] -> 1.89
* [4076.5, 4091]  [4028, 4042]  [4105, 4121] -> -0.74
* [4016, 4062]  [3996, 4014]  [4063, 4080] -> -2.63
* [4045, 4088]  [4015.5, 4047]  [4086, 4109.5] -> 0.17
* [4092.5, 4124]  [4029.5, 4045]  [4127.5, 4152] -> 0.60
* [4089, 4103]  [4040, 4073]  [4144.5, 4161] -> 0.11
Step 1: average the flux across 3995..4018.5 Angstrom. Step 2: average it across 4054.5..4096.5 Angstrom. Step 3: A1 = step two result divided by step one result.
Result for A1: 1.07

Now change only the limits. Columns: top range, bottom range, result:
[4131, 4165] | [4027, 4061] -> 0.97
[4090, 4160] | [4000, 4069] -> 0.98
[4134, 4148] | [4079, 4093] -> 0.92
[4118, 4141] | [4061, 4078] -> 1.02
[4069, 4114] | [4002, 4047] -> 0.98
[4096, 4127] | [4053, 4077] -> 0.97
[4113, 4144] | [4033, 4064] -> 0.99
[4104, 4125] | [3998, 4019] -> 1.03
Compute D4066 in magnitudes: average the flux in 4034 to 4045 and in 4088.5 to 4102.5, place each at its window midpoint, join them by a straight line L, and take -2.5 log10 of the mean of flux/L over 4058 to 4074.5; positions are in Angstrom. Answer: 0.01 mag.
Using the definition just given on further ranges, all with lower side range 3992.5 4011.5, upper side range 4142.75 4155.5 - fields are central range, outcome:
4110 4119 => -0.044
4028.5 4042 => -0.129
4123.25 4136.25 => -0.096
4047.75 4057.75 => -0.082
